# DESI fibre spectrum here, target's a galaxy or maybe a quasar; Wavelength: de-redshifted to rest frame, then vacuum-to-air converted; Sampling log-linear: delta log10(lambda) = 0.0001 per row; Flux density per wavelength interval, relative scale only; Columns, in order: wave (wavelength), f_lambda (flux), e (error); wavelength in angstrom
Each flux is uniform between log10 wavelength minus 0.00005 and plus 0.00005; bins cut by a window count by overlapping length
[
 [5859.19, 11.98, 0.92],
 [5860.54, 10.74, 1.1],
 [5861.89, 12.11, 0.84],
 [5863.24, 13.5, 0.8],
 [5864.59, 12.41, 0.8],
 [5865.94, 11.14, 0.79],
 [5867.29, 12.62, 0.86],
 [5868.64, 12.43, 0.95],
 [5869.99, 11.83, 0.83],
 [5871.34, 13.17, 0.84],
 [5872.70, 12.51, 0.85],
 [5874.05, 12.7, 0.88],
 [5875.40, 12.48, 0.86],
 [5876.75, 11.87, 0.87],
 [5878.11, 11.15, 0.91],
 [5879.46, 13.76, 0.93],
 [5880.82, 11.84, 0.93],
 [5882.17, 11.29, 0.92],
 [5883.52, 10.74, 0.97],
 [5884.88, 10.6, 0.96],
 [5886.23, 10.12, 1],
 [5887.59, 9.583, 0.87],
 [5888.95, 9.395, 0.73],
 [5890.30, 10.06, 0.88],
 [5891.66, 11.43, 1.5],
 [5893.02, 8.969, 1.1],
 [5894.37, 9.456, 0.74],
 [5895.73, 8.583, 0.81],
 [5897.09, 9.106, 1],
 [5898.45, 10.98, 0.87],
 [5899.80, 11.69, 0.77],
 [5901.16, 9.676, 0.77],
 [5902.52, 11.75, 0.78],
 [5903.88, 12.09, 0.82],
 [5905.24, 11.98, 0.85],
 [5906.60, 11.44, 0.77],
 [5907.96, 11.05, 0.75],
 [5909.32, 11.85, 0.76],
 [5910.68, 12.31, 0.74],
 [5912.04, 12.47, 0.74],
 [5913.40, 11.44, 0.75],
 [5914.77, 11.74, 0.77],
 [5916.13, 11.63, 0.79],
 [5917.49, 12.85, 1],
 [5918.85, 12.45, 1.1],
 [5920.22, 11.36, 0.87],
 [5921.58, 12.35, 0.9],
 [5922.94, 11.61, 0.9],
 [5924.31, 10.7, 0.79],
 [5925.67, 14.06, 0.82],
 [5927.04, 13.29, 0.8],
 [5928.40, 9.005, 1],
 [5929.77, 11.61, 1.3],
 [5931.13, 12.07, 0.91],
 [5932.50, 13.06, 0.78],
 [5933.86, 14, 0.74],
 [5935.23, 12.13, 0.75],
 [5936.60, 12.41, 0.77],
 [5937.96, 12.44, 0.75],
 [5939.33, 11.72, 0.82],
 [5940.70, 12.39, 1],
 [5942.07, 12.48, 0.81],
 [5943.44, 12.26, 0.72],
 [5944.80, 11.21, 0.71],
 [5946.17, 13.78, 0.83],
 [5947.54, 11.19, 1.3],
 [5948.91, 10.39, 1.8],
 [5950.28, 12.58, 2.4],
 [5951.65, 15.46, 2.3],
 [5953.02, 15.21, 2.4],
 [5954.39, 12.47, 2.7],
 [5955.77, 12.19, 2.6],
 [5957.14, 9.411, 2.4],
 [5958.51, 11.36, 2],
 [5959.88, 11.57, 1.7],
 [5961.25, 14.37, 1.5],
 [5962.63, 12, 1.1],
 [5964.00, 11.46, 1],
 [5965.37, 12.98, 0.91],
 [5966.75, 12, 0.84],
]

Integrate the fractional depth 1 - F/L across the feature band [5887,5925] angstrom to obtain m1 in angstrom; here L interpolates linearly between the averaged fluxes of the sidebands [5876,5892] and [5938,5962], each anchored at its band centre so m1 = 1.2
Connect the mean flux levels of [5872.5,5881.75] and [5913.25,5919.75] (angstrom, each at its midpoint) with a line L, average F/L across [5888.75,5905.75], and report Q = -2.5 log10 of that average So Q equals 0.17 mag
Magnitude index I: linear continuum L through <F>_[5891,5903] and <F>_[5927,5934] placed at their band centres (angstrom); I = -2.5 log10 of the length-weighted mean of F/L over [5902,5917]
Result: -0.10 mag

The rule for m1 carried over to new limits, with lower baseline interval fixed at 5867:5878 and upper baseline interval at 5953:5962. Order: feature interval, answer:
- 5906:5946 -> 0.5 angstrom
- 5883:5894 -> 2.0 angstrom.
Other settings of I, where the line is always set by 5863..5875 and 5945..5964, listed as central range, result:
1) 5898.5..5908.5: 0.10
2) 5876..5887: 0.09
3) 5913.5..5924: 0.04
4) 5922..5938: 0.02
